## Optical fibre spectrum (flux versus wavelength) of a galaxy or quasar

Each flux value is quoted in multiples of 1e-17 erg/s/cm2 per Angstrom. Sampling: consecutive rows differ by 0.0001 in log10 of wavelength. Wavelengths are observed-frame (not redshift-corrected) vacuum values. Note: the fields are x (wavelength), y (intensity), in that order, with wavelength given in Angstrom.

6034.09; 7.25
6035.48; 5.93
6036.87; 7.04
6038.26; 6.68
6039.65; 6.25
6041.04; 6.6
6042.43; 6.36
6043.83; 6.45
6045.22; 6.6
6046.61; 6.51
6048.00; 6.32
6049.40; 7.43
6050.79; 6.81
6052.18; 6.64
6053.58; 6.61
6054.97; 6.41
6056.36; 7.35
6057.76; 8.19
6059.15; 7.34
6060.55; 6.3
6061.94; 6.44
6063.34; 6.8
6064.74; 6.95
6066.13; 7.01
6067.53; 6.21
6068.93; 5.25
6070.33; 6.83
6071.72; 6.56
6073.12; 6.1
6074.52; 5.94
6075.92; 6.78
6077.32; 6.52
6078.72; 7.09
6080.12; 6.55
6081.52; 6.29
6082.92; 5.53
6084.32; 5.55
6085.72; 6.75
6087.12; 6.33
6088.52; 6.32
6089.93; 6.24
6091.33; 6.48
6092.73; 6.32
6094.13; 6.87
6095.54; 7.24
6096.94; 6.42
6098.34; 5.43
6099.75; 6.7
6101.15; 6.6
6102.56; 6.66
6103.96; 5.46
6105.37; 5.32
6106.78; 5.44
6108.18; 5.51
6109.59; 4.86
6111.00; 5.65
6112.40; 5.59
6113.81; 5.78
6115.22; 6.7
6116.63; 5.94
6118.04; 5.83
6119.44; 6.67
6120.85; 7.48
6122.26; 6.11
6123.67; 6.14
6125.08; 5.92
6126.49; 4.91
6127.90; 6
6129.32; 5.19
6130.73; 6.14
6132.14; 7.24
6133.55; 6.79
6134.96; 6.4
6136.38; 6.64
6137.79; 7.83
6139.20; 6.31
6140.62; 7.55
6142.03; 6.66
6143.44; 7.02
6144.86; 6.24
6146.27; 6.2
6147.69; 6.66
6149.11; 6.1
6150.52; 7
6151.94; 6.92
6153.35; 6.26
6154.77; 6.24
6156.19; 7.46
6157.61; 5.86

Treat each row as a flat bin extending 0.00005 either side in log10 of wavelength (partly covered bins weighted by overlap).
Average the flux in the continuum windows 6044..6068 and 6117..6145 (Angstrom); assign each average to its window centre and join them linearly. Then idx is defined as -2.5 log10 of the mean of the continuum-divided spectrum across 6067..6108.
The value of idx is 0.07 mag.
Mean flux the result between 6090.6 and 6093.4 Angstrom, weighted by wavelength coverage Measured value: 6.41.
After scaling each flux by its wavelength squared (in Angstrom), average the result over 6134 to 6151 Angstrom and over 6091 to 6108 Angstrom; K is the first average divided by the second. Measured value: 1.1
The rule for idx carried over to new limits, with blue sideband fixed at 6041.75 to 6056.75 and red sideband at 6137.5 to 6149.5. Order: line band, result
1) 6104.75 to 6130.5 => 0.148 mag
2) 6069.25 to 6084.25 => 0.054 mag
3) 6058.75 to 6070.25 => 0.024 mag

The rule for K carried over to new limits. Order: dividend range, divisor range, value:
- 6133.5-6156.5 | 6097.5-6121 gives 1.14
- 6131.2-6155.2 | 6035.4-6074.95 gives 1.04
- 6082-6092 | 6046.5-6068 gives 0.91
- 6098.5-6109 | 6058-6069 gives 0.90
